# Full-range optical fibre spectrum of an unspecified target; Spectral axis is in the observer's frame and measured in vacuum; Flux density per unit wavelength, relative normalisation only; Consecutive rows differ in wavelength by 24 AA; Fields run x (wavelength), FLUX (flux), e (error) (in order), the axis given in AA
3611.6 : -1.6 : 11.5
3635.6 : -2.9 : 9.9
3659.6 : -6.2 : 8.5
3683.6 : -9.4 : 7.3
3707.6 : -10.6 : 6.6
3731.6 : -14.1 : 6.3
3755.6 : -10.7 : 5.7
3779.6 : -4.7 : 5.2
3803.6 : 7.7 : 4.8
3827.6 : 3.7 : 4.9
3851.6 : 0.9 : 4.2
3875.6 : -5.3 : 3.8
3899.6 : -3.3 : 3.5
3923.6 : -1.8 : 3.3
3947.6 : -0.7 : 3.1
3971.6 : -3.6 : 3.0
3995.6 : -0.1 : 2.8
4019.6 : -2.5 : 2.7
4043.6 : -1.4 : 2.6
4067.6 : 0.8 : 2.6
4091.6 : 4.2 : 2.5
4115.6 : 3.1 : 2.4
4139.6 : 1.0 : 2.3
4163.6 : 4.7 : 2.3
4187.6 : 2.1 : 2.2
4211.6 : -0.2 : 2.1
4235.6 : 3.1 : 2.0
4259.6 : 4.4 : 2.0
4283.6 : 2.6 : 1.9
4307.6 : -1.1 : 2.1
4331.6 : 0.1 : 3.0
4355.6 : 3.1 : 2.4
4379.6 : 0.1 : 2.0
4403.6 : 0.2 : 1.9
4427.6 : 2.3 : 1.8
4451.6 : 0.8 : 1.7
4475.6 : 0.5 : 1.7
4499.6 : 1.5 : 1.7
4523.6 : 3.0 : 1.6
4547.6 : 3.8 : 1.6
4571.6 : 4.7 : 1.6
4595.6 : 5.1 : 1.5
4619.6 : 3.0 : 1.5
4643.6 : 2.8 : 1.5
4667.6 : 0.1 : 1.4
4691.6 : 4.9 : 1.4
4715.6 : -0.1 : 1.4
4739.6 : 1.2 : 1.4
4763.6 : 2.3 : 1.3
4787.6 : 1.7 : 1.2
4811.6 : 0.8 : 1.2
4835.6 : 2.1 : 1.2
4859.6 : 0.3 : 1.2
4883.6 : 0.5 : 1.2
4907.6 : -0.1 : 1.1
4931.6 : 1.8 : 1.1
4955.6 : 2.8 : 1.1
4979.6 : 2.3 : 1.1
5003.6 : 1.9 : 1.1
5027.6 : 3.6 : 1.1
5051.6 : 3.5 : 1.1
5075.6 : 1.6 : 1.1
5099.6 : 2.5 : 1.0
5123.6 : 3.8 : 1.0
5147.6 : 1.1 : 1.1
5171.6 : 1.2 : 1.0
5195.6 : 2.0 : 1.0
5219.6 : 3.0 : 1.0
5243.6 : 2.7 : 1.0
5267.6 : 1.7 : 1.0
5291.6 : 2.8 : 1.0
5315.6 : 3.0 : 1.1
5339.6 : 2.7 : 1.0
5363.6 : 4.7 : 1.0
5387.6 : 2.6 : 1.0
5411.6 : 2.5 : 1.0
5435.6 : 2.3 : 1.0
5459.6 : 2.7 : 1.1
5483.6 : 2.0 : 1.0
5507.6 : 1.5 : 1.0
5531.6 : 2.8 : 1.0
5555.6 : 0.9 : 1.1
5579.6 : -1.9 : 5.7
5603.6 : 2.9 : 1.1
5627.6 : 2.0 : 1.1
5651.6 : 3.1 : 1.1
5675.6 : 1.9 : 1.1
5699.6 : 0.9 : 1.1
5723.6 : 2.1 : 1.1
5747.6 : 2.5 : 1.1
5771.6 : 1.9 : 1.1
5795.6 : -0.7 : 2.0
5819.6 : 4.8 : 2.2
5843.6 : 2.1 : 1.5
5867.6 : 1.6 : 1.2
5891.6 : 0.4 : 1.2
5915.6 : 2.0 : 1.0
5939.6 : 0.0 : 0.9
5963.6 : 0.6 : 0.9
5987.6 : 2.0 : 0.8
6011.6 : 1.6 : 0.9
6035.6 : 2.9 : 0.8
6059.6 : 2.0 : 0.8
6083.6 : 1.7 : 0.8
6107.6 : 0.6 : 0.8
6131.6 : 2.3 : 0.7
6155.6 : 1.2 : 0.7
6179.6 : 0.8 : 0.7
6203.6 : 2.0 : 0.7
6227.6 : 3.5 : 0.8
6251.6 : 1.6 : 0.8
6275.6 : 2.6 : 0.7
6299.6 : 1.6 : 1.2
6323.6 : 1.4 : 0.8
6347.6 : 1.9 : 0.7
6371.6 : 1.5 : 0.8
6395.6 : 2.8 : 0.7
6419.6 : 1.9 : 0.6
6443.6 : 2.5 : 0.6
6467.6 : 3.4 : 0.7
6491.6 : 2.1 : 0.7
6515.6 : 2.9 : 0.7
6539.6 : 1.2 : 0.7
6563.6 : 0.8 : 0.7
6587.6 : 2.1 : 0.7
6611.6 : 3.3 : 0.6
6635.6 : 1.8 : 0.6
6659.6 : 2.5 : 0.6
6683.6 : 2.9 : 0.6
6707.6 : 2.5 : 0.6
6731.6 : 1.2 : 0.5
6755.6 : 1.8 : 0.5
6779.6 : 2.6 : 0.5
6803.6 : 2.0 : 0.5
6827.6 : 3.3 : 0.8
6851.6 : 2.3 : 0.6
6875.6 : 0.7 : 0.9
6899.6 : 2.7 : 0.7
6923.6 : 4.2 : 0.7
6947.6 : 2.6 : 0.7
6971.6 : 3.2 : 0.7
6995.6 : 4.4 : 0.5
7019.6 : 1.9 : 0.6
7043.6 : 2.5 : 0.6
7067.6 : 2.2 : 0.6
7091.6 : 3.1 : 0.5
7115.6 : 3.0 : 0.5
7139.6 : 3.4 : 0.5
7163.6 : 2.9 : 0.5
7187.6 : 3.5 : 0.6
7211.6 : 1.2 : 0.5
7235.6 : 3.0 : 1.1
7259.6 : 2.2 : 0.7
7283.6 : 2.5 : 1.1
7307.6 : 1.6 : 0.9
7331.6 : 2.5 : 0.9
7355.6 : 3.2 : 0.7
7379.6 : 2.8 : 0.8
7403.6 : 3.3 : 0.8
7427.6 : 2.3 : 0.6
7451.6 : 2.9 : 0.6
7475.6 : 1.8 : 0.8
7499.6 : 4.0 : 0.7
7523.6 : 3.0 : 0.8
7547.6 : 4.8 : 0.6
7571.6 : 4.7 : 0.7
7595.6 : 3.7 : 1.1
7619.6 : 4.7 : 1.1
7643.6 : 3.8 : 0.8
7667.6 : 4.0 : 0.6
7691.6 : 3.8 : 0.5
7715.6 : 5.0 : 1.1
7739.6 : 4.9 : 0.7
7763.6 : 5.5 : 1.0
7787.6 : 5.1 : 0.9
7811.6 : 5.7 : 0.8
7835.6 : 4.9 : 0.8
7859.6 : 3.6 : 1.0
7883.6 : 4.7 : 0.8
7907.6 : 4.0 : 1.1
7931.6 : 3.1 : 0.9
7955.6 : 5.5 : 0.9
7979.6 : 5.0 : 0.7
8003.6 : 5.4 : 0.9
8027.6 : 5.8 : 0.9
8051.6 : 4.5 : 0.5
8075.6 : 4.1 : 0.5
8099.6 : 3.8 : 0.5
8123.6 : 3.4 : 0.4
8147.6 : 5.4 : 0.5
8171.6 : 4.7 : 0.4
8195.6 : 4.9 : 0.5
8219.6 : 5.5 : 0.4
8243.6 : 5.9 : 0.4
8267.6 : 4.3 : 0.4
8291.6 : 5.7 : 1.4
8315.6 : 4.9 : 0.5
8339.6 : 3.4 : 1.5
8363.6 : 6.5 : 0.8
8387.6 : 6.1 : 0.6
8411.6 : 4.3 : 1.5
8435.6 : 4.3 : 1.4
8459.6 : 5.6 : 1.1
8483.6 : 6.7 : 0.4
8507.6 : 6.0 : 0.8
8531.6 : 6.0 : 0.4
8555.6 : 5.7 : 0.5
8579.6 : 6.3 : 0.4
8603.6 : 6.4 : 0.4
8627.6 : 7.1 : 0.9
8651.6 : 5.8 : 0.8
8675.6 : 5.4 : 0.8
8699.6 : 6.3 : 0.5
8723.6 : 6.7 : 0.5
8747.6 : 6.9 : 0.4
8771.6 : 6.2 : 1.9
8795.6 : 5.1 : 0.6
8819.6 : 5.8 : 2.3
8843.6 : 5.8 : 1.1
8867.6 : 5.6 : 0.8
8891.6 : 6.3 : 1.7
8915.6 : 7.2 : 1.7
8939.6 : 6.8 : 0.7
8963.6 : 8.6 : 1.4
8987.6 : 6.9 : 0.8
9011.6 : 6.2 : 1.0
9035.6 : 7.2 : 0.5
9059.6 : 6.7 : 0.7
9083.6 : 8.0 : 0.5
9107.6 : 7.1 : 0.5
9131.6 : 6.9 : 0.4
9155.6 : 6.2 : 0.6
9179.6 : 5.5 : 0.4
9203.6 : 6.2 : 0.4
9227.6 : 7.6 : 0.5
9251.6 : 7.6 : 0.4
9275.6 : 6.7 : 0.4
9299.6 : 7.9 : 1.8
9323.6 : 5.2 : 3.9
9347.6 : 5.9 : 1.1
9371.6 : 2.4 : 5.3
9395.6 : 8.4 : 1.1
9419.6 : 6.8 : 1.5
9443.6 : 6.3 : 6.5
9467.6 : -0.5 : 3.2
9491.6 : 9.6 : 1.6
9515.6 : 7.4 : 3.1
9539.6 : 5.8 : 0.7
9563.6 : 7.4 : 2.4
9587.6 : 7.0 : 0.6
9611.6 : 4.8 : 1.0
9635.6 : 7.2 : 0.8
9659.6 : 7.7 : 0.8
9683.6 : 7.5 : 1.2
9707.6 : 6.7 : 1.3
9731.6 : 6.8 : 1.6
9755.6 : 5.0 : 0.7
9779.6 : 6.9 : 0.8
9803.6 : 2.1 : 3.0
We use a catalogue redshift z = 0.884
